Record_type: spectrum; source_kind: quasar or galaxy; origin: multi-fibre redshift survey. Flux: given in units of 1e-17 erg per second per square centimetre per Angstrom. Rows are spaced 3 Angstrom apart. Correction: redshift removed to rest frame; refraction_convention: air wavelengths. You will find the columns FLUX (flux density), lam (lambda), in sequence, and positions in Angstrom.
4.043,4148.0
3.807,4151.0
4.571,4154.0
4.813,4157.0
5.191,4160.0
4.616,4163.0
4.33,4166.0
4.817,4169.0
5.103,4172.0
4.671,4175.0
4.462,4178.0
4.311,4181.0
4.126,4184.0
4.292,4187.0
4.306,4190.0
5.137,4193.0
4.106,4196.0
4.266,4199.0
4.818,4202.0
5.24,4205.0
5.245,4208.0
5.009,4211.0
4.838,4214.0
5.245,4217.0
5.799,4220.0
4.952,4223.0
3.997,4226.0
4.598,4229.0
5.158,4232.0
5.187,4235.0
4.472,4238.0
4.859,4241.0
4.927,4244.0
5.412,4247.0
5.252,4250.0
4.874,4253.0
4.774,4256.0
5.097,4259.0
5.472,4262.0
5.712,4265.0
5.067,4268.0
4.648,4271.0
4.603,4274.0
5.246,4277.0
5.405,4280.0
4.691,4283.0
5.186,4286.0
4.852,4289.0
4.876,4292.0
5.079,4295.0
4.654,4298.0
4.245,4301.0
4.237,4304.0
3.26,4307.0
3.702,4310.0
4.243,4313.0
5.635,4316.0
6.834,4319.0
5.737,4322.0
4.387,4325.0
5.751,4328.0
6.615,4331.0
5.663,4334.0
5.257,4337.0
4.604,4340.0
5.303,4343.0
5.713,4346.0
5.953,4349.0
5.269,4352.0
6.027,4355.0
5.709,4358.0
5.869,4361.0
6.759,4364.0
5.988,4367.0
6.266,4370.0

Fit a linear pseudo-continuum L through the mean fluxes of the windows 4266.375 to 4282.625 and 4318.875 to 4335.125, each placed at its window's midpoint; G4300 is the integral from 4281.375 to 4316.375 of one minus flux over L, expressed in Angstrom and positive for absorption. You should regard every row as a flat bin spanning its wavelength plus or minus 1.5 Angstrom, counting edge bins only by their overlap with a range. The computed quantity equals 5.3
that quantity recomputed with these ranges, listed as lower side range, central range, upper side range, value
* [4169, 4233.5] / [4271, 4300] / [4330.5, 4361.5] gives 1.7 Angstrom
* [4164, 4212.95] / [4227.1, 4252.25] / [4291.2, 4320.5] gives -1.7 Angstrom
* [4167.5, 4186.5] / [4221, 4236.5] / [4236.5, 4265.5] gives 0.3 Angstrom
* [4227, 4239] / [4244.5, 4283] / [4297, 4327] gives -2.6 Angstrom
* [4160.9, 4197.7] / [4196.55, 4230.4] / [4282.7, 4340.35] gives -1.7 Angstrom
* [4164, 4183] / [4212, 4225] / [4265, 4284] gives -1.0 Angstrom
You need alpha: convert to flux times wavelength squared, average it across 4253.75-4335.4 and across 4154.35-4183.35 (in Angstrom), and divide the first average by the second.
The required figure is 1.14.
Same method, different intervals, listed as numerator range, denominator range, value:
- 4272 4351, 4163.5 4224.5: 1.13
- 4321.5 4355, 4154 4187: 1.29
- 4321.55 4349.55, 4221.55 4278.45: 1.15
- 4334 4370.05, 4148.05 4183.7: 1.36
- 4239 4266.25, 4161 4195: 1.17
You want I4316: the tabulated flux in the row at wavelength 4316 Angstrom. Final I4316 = 5.635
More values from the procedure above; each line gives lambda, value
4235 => 5.187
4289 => 4.852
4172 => 5.103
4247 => 5.412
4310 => 3.702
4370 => 6.266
